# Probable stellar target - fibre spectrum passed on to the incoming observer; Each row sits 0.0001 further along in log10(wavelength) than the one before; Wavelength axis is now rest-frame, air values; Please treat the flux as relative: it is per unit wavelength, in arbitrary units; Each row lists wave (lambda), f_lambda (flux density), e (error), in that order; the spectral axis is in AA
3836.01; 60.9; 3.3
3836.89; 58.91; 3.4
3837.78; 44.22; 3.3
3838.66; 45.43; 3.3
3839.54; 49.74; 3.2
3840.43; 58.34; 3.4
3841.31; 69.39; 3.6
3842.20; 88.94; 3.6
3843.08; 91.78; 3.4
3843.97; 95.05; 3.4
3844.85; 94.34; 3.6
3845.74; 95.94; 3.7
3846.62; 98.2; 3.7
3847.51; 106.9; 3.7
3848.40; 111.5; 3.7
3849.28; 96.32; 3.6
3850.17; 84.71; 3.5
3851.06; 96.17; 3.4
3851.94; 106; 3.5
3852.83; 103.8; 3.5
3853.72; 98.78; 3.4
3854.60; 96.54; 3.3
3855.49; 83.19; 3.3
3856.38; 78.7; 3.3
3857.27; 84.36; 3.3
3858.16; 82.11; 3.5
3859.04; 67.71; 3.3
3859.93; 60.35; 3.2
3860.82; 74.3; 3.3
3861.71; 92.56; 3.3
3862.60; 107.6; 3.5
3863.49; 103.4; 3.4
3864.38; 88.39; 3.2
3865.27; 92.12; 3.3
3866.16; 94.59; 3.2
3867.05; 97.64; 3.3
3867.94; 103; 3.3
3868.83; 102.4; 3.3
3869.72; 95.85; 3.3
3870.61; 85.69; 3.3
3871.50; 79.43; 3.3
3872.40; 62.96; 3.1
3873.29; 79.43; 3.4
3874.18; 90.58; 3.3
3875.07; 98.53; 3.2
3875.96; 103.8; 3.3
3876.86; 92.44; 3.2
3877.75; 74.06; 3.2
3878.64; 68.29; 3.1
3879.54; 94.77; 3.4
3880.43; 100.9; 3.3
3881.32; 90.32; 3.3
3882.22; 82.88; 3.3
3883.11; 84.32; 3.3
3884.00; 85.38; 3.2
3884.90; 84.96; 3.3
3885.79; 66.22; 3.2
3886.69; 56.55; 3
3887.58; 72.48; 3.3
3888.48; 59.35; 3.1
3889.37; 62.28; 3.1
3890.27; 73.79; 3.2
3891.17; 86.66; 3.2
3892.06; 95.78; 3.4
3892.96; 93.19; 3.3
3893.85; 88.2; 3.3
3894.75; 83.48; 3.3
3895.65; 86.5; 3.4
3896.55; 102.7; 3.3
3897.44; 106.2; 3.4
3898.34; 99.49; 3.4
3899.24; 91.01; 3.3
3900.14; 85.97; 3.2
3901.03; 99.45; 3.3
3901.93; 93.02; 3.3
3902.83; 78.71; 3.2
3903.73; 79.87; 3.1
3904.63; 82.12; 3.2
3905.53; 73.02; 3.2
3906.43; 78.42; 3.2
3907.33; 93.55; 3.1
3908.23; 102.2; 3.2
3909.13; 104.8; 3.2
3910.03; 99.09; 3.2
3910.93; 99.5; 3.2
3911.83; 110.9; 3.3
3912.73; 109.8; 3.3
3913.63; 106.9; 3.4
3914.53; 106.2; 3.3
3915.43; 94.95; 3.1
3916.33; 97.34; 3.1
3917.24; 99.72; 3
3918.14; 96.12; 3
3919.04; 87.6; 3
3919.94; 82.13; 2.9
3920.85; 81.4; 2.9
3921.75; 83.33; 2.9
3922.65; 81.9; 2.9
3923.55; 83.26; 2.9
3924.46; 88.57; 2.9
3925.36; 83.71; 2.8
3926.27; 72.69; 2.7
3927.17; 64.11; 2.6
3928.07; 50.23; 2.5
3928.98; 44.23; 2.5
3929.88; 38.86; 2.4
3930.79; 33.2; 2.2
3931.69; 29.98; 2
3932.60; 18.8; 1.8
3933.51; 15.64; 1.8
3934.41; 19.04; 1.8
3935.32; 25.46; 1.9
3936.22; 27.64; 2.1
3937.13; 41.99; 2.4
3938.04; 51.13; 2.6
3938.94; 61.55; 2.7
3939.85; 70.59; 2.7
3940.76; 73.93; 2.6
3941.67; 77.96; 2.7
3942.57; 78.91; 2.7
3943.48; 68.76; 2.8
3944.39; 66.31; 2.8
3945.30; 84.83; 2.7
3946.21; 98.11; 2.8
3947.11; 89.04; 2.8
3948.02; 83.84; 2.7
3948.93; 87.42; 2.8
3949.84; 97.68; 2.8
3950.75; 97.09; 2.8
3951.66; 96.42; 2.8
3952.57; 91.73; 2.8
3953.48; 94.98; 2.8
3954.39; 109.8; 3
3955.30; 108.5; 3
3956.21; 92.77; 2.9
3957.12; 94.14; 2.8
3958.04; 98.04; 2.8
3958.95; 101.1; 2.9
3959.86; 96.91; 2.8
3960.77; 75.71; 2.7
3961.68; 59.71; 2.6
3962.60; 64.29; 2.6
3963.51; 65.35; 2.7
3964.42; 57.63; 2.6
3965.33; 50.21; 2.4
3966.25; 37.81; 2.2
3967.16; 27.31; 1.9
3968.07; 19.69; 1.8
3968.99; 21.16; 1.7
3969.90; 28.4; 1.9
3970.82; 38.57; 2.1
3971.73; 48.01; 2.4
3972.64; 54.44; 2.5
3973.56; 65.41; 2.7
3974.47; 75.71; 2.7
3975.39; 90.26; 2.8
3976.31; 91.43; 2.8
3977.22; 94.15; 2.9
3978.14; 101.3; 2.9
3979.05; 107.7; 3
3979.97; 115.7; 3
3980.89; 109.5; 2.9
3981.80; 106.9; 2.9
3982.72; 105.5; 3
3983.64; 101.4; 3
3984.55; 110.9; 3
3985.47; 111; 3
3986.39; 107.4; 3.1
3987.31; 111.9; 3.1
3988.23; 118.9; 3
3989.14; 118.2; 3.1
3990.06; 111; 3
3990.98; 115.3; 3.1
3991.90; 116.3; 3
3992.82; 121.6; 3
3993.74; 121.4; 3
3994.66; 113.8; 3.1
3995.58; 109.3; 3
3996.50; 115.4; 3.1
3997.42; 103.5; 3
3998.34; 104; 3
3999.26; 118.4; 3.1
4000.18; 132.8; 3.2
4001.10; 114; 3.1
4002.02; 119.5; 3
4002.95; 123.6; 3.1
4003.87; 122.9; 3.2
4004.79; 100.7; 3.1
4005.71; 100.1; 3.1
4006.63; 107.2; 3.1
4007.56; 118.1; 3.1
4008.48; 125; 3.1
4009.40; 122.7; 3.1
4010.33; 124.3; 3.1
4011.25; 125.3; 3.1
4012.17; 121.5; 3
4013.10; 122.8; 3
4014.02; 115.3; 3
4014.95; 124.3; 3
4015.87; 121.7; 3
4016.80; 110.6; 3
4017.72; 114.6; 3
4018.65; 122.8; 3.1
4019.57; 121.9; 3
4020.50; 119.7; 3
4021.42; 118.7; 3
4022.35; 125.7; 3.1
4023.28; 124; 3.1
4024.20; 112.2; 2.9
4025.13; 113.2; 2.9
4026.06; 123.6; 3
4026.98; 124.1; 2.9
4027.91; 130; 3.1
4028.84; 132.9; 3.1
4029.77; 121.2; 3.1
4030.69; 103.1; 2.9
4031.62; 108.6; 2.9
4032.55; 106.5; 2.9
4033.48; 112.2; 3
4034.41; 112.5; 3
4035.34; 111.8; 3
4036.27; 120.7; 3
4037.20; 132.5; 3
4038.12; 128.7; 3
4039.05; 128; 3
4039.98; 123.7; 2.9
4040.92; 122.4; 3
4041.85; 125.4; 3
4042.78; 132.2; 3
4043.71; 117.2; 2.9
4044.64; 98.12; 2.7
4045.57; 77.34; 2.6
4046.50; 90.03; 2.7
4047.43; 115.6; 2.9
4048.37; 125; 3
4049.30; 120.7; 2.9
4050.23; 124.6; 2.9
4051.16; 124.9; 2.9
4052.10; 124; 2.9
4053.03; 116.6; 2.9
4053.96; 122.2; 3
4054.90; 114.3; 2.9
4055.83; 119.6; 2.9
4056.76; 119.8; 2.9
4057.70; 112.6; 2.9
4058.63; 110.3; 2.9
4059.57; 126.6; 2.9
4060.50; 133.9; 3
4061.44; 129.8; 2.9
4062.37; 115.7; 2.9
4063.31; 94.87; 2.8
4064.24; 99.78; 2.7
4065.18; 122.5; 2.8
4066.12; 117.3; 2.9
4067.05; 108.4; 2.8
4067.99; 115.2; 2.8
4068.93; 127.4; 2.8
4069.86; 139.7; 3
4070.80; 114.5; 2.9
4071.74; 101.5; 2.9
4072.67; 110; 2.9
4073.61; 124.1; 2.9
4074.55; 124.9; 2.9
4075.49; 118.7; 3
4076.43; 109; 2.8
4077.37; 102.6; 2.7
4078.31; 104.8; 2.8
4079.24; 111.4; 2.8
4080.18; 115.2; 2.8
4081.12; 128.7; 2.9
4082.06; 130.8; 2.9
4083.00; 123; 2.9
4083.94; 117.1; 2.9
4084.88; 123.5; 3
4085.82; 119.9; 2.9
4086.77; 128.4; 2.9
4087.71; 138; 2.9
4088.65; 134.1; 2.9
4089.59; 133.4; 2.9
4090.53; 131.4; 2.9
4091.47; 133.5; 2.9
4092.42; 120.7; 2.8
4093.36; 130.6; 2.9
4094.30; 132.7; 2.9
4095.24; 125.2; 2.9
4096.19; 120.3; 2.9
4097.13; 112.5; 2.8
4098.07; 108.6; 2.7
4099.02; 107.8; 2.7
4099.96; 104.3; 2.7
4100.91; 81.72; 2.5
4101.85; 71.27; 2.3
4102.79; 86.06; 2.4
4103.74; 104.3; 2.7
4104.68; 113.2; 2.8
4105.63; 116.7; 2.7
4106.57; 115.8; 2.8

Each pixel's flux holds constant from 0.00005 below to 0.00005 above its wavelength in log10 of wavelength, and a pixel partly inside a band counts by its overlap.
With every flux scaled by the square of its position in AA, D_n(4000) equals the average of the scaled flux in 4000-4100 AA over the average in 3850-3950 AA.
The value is 1.6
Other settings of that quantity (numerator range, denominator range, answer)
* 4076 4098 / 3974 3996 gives 1.20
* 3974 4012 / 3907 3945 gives 1.61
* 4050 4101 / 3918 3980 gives 1.83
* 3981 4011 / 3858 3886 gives 1.39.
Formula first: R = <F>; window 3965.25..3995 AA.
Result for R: 87.3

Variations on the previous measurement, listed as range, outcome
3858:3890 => 84.3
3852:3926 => 88.5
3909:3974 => 71.5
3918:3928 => 80.7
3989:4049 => 117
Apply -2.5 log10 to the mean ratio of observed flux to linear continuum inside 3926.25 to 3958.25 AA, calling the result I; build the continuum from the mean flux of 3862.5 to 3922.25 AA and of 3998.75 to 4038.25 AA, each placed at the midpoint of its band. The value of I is 0.44 mag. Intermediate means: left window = 89.4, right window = 119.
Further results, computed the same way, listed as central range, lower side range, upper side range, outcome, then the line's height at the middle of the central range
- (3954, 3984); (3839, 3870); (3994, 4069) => 0.38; 108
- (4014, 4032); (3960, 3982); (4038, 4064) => -0.20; 99.7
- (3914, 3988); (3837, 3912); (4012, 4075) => 0.32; 101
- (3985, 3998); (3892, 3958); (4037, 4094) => -0.15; 98.9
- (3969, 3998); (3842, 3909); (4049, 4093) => 0.10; 106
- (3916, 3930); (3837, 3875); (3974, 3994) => 0.24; 97.4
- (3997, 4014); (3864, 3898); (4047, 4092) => -0.08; 108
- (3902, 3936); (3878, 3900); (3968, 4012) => 0.18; 89.2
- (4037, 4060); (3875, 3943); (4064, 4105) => -0.09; 109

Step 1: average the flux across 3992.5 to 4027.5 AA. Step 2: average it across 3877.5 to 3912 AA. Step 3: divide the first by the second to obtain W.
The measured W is 1.37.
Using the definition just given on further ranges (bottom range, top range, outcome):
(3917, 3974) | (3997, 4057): 1.76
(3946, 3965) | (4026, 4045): 1.36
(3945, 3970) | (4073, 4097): 1.60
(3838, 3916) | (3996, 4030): 1.35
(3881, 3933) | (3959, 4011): 1.14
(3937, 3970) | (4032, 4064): 1.58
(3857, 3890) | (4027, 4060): 1.39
